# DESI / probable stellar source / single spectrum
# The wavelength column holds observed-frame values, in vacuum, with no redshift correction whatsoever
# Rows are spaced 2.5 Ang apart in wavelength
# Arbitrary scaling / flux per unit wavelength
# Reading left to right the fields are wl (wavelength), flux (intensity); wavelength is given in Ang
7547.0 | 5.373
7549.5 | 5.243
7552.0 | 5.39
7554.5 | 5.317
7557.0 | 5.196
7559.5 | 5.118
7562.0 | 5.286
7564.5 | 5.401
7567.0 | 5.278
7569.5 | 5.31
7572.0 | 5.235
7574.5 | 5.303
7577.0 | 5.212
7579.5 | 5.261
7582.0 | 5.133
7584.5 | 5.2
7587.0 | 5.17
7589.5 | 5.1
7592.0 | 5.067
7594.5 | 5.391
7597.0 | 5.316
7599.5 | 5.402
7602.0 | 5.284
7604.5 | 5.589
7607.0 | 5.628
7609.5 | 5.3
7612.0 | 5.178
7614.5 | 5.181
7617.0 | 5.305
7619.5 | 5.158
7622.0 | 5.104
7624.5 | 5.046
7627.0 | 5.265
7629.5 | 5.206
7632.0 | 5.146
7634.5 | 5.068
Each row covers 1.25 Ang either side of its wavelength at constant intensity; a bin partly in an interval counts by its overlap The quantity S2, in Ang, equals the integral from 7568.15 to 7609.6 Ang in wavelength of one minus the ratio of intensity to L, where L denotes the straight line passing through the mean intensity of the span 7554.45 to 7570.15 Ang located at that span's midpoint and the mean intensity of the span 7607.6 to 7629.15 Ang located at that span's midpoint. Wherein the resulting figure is -0.40 Ang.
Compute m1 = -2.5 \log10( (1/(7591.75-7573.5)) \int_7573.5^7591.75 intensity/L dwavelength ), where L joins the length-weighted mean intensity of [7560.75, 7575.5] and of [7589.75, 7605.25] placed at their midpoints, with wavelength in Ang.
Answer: 0.03 mag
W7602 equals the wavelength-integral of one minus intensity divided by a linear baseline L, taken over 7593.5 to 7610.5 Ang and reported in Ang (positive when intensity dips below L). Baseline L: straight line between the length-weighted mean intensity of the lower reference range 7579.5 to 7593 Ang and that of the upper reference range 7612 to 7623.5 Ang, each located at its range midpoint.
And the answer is -0.8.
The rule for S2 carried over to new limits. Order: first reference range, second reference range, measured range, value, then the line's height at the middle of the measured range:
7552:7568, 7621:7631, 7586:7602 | -0.10 Ang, 5.21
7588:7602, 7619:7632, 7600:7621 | -0.50 Ang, 5.2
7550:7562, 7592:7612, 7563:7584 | 0.16 Ang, 5.3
